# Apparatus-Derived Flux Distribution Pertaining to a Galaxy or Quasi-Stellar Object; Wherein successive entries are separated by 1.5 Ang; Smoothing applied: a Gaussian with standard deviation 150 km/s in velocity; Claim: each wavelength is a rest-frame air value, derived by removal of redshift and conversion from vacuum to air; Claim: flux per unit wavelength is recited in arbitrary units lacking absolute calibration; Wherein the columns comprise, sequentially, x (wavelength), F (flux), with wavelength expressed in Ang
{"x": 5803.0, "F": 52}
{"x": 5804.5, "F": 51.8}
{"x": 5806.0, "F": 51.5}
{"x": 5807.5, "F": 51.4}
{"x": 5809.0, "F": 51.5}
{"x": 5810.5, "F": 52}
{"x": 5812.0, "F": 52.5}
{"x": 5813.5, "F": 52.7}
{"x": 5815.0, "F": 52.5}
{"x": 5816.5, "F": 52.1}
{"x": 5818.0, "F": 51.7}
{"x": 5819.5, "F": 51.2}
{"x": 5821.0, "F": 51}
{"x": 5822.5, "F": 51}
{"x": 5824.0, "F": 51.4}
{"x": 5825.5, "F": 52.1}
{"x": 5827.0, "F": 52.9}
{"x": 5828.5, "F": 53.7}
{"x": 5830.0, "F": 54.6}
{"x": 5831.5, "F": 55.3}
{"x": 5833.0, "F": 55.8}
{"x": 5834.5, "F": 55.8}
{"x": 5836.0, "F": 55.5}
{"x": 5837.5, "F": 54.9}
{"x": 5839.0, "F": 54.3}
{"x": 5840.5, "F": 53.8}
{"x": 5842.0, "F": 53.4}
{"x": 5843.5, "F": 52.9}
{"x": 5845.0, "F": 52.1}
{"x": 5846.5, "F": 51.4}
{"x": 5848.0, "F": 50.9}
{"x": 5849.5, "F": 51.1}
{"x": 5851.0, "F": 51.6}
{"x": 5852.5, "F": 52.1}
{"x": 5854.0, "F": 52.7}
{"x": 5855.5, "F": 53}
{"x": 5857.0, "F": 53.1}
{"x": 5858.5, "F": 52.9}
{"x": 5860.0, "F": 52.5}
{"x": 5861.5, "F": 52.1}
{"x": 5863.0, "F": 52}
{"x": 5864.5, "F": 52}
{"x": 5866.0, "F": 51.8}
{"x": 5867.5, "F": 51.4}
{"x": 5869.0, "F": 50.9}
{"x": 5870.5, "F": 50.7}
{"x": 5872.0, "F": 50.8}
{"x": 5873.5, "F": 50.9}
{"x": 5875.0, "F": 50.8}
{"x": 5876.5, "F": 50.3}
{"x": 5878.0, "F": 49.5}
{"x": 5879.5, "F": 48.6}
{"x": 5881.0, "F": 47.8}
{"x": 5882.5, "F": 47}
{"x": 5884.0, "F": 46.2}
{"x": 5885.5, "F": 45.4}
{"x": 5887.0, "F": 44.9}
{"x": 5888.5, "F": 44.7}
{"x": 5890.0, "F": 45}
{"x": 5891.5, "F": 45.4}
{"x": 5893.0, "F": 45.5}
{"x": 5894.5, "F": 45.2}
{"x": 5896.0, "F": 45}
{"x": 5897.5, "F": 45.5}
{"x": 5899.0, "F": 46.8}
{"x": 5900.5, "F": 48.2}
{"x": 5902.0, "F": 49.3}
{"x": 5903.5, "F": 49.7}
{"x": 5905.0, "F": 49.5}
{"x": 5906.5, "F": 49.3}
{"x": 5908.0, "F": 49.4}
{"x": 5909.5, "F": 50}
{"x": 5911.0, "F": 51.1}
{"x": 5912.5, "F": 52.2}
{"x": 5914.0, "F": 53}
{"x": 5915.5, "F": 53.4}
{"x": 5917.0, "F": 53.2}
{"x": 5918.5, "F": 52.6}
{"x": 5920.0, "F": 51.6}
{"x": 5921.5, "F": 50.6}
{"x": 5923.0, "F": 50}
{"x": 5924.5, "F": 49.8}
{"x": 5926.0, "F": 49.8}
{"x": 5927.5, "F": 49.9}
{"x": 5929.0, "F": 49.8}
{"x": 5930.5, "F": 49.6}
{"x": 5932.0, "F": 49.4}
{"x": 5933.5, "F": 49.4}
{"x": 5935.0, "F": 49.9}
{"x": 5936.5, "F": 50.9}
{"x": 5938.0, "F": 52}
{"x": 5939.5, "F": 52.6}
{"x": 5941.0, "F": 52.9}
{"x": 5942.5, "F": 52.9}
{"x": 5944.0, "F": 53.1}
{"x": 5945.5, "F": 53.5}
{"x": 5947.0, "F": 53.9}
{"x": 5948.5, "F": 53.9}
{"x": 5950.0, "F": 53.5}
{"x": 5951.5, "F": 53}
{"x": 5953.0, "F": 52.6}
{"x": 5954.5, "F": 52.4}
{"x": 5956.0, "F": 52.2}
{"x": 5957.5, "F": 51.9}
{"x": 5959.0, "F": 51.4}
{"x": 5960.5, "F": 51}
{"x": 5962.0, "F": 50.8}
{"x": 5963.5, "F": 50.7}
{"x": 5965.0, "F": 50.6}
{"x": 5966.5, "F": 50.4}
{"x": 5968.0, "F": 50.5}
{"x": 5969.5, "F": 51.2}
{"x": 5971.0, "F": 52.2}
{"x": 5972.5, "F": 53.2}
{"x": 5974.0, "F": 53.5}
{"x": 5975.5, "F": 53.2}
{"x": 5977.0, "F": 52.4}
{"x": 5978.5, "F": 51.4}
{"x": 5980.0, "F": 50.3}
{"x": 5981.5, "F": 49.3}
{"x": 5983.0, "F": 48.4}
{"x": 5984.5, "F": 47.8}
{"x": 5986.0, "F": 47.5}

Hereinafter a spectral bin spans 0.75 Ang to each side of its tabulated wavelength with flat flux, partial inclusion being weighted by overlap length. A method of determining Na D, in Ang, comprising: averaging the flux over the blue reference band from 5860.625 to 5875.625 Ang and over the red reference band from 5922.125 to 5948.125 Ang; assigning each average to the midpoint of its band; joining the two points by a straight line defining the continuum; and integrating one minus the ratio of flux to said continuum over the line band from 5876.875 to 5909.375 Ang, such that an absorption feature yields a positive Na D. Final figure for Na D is 2.6 Ang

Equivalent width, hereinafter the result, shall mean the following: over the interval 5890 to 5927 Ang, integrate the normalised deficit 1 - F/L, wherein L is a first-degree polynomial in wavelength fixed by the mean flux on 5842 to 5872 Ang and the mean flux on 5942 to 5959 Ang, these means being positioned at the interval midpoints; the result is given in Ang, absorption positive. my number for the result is 2.2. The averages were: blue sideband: 52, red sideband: 52.9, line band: 49.3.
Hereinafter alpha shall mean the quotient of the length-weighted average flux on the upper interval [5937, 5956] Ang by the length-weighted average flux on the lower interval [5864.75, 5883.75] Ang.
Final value 1.06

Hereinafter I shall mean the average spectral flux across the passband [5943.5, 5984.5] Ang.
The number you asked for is 51.8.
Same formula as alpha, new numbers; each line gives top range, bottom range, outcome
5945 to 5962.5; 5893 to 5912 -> 1.09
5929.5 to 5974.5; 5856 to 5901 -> 1.06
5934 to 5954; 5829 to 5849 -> 0.98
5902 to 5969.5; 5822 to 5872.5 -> 0.97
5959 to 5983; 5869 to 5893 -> 1.07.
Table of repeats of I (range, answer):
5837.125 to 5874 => 52.2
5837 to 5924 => 50.2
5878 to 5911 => 47.2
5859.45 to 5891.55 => 49.2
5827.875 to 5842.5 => 54.7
